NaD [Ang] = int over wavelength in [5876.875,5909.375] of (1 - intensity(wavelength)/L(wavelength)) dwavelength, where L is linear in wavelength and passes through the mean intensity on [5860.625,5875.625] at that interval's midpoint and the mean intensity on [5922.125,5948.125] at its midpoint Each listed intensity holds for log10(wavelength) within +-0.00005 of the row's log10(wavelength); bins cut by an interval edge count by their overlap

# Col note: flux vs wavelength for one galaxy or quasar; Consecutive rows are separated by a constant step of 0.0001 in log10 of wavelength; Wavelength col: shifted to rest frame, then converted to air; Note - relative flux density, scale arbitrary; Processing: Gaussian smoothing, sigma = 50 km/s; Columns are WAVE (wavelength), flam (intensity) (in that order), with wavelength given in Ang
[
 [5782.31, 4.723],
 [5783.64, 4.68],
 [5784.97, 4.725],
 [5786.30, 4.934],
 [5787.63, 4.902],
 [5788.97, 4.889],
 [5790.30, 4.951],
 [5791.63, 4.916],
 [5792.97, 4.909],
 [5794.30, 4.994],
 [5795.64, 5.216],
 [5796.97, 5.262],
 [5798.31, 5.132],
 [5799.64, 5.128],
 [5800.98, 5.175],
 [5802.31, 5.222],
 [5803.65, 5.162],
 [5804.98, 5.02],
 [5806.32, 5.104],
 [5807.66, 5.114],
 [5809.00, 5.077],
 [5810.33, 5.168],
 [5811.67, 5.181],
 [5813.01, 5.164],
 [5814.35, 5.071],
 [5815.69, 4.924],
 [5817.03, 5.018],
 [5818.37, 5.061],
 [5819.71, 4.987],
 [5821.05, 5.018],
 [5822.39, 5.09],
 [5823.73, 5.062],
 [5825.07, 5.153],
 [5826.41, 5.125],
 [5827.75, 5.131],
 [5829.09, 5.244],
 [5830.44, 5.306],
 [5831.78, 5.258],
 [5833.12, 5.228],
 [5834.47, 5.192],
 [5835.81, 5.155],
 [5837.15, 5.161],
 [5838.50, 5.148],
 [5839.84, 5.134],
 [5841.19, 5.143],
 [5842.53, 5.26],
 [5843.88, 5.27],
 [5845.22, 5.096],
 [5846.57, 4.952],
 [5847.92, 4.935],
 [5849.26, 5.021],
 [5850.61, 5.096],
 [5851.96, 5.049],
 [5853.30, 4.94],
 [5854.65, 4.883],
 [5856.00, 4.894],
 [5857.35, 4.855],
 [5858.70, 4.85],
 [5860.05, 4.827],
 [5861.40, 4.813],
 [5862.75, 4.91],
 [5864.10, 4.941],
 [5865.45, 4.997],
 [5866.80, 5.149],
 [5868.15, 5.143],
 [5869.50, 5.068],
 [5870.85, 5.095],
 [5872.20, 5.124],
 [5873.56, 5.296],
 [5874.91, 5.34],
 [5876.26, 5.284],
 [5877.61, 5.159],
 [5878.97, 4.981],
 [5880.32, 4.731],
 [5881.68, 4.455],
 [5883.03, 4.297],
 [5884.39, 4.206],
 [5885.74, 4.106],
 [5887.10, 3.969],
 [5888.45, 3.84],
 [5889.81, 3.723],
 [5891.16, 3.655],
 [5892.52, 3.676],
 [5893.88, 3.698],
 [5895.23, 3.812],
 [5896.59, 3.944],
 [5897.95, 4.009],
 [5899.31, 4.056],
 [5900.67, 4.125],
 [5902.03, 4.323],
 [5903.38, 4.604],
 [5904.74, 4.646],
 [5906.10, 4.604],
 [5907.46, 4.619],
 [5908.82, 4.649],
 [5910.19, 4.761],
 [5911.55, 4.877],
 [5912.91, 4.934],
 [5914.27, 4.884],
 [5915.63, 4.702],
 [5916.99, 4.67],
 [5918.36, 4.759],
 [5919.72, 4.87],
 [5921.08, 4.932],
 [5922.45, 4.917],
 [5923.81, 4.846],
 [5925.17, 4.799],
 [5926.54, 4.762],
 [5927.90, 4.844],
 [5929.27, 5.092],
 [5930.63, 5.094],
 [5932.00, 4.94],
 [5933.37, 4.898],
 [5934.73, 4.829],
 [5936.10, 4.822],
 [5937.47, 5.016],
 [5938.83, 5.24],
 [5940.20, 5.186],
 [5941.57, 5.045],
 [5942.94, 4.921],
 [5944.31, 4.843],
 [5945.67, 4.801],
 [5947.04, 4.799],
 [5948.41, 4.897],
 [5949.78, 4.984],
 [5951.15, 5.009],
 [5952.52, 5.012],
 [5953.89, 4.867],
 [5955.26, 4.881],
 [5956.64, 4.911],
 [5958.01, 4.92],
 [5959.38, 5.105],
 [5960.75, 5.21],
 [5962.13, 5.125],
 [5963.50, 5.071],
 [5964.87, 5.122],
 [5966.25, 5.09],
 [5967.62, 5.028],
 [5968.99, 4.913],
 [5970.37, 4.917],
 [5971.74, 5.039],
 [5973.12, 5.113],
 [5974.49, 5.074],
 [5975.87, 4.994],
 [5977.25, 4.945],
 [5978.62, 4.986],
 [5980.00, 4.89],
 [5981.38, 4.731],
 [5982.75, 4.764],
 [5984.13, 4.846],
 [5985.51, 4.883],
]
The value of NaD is 5.0 Ang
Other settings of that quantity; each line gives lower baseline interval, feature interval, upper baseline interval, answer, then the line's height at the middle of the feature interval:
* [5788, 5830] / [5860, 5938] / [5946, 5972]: 5.79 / 5.03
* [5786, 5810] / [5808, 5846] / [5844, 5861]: -0.97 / 5.01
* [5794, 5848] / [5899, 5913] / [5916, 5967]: 1.23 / 5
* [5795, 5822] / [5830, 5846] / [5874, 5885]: -0.65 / 4.99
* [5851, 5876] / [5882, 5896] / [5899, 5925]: 2.69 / 4.84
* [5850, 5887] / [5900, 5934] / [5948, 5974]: 1.30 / 4.96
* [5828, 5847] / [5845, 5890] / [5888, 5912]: -1.16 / 4.71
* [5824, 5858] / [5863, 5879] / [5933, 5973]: -0.19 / 5.07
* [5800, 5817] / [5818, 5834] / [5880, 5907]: -0.77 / 4.91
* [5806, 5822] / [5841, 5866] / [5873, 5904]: -1.67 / 4.67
